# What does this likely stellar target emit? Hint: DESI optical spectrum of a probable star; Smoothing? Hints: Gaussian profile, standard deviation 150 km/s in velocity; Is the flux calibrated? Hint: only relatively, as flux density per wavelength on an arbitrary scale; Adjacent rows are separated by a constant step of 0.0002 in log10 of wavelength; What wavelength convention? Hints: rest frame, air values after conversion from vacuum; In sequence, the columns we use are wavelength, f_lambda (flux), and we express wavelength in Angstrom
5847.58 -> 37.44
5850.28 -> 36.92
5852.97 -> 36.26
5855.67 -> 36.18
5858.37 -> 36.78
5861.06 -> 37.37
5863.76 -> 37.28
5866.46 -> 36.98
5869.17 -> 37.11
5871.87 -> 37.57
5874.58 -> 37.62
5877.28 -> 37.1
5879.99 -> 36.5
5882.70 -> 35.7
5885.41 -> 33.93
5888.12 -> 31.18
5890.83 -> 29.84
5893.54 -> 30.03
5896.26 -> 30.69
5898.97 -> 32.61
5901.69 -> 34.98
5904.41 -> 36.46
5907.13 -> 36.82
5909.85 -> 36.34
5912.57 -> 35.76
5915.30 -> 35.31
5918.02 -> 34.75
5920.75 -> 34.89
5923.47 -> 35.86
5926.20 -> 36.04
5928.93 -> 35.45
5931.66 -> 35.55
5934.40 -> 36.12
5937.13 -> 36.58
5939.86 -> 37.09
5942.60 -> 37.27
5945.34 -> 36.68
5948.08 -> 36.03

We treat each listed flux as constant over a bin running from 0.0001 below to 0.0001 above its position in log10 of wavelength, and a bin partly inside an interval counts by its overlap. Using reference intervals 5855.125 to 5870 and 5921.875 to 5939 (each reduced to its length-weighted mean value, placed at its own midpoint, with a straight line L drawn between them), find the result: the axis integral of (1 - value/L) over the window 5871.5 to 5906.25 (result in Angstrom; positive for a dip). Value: 2.36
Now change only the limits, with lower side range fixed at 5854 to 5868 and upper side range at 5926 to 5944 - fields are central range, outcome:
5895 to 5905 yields 0.84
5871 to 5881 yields -0.12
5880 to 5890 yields 0.79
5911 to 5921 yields 0.34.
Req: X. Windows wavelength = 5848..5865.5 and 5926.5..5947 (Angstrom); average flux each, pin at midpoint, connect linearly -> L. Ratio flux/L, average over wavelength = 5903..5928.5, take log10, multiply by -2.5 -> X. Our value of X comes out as 0.02 mag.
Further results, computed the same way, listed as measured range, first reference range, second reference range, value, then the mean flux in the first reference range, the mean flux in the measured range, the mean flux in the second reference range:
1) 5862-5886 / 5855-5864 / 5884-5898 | -0.08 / 36.9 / 36.7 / 31.2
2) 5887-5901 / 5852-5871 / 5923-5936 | 0.17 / 36.9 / 31.1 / 35.8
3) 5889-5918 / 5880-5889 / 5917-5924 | 0.03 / 34.2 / 33.9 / 35.1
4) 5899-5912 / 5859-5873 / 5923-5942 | 0.02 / 37.2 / 35.8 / 36.1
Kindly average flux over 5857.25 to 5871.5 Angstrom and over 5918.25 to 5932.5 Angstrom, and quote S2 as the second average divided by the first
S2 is 0.96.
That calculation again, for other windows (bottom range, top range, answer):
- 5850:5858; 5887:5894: 0.83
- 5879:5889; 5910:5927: 1.03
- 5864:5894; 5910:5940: 1.02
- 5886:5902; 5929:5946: 1.16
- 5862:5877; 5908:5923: 0.95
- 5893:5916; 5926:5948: 1.05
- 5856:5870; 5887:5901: 0.84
